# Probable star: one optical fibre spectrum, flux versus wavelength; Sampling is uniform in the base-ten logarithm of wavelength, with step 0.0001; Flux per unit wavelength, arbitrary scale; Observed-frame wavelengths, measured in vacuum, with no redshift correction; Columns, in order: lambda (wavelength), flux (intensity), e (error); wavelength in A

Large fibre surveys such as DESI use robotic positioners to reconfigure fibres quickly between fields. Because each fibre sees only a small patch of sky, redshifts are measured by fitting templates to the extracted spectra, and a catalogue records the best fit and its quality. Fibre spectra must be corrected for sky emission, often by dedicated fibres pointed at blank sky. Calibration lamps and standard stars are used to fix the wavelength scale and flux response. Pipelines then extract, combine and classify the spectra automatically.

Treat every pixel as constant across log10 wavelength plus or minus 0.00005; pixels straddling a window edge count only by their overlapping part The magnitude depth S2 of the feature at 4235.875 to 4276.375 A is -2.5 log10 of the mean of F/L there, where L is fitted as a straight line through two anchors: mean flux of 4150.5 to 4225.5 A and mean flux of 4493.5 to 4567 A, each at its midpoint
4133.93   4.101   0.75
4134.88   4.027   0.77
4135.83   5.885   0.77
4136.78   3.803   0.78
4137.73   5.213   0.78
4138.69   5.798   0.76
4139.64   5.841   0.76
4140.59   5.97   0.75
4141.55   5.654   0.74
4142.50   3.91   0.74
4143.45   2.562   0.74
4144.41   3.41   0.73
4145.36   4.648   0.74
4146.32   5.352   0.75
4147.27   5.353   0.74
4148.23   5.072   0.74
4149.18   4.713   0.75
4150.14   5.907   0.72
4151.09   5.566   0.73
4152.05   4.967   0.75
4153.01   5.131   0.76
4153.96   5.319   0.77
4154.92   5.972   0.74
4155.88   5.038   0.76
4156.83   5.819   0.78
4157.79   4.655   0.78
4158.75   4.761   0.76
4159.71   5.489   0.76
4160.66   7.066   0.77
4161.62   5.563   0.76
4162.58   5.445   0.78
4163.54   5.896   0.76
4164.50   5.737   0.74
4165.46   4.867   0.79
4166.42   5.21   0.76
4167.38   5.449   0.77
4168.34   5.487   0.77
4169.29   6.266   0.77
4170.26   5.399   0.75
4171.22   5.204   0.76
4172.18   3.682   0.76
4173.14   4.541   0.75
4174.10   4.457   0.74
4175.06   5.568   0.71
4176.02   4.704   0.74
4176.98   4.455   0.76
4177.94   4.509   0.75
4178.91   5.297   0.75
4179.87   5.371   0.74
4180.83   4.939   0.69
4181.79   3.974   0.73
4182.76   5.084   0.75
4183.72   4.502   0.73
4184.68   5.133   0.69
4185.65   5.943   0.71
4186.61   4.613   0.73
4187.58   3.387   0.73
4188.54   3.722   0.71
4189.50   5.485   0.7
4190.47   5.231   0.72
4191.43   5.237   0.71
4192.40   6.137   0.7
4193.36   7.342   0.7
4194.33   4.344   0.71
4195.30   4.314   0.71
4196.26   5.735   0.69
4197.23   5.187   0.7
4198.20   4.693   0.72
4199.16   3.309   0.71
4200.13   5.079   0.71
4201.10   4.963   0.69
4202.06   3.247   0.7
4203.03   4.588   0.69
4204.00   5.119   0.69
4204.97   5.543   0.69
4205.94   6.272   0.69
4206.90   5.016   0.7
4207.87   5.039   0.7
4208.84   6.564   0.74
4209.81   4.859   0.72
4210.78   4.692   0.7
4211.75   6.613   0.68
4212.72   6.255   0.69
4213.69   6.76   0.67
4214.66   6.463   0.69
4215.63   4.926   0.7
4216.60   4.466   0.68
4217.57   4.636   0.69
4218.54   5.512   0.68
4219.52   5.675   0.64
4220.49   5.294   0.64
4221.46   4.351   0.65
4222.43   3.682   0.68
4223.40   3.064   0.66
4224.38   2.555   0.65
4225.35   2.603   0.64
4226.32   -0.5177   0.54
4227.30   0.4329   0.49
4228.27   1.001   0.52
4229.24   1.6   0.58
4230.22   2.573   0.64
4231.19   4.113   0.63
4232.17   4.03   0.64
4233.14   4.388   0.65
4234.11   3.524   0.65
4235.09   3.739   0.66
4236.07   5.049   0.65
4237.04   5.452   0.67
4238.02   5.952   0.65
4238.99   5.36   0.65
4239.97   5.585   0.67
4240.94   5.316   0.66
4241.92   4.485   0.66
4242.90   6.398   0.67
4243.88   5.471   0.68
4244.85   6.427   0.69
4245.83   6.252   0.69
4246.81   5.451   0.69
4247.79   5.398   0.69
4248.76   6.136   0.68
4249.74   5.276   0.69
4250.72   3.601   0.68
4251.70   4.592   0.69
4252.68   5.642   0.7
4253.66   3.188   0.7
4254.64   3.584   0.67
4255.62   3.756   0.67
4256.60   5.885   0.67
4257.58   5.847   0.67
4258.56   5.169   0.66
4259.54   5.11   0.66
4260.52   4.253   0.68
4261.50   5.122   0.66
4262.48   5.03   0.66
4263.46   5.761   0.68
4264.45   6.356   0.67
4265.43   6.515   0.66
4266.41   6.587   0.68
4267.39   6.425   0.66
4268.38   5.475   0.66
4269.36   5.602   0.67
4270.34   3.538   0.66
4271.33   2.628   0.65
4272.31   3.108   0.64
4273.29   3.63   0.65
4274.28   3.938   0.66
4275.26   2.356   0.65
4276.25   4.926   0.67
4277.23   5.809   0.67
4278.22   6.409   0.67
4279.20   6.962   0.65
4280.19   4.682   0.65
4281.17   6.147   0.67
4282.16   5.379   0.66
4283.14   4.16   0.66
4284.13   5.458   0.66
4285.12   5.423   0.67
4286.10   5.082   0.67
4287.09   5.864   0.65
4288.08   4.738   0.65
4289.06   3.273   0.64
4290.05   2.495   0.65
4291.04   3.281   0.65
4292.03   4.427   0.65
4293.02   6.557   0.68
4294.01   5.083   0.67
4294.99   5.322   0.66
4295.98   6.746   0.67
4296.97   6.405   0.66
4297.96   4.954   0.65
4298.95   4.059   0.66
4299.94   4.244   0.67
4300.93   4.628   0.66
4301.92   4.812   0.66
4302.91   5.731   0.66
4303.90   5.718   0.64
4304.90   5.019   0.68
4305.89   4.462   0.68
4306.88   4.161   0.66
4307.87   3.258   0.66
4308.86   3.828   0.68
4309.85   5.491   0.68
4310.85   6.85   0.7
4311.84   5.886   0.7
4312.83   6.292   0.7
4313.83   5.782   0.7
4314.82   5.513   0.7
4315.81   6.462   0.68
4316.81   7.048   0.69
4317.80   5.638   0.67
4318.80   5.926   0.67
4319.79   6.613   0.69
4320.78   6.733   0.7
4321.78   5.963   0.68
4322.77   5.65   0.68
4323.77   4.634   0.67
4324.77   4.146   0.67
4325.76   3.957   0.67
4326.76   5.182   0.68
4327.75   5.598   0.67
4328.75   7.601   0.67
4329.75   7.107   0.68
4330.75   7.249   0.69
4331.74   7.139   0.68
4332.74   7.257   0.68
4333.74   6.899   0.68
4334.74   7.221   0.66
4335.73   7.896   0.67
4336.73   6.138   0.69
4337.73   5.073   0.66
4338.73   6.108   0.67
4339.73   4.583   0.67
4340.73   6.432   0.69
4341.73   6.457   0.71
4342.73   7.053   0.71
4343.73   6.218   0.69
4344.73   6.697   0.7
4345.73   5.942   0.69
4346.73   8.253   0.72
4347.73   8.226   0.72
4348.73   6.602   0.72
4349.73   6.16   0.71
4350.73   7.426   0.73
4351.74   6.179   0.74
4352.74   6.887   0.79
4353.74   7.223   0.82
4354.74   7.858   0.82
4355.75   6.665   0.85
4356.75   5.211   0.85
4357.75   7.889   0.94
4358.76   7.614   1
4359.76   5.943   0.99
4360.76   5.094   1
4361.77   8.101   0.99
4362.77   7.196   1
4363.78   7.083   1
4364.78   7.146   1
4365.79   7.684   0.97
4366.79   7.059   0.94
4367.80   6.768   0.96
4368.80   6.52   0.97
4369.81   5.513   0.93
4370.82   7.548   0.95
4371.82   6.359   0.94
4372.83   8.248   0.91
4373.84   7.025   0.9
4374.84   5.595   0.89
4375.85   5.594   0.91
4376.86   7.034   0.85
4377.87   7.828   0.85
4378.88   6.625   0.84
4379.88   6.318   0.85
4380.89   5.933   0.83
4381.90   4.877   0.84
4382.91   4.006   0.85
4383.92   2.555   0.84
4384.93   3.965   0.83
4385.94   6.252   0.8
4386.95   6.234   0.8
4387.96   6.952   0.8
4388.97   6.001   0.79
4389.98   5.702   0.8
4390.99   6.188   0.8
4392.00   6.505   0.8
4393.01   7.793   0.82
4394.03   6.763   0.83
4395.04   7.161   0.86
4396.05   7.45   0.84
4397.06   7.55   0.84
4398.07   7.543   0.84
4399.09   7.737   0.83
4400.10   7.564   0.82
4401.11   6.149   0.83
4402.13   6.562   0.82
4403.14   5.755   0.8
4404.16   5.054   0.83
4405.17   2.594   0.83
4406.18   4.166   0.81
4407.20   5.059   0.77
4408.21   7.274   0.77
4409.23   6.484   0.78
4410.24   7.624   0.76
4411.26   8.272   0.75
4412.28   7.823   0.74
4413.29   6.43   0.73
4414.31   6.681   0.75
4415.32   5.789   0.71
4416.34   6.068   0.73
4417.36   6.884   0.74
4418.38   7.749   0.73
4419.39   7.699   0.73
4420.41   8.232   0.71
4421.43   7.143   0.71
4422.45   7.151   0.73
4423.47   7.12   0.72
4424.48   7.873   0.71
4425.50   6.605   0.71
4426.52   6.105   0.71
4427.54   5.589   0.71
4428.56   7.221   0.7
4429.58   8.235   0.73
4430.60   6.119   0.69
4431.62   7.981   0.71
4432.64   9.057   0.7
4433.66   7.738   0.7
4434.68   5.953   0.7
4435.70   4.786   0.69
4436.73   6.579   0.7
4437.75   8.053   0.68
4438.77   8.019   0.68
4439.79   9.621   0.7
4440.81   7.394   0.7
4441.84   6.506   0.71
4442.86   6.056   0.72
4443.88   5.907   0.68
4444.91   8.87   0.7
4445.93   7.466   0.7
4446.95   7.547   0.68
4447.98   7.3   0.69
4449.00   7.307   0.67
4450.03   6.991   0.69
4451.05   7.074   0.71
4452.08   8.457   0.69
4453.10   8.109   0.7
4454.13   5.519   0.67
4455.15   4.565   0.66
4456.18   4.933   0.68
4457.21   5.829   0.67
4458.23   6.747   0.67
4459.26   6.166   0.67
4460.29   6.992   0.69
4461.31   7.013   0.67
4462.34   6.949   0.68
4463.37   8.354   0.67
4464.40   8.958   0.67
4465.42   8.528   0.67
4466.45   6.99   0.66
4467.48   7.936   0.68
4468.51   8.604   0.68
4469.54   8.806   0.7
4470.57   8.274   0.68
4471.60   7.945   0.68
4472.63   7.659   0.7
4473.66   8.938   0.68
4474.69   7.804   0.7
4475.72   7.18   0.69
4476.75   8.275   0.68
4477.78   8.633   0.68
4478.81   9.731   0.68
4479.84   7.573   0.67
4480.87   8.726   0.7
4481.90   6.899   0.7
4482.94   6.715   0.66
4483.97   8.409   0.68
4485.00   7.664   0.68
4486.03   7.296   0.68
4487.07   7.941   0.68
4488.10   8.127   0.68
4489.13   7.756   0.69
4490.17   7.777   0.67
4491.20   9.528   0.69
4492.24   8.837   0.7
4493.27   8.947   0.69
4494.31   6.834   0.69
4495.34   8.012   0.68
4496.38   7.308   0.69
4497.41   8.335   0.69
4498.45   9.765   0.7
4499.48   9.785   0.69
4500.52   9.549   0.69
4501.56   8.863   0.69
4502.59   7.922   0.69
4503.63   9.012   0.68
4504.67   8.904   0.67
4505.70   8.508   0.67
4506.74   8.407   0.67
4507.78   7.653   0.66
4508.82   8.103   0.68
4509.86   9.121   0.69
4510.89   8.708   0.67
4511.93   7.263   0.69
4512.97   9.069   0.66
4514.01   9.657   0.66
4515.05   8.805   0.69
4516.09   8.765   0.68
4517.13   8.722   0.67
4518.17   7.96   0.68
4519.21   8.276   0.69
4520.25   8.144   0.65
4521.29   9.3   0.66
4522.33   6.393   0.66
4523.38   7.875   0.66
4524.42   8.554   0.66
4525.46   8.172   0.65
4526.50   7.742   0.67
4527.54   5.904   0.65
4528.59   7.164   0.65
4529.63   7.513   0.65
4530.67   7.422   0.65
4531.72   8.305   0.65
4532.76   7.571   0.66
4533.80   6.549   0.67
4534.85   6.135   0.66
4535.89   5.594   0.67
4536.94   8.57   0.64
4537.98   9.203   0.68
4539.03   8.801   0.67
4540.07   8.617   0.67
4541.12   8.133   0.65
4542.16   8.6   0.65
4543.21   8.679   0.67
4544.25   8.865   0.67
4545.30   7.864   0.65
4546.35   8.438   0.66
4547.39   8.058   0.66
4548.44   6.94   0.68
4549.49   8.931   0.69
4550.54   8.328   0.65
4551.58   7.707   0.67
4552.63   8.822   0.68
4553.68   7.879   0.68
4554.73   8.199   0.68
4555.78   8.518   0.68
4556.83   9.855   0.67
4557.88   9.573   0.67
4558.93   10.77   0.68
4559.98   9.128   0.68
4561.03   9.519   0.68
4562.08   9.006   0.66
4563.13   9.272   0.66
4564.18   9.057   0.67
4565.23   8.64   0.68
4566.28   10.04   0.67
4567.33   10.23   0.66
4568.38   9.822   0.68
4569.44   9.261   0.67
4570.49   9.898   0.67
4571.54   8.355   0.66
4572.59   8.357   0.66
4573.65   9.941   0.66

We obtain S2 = 0.14 mag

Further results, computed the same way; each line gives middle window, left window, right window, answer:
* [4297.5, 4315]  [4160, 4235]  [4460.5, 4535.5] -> 0.18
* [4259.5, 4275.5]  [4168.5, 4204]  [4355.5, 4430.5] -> 0.15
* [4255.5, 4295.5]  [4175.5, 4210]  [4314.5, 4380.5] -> 0.17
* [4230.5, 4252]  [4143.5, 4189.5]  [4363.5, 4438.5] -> 0.10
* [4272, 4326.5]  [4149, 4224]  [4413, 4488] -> 0.19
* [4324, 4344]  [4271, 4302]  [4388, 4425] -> -0.13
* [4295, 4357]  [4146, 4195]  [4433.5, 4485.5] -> 0.07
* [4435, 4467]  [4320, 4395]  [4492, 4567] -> 0.06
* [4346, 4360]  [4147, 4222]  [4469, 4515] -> -0.02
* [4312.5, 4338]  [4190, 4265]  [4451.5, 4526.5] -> -0.04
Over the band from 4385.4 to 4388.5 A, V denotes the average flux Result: 6.45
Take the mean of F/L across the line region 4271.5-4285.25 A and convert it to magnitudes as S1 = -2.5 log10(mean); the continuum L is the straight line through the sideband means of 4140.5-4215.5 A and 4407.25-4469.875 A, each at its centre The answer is 0.22 mag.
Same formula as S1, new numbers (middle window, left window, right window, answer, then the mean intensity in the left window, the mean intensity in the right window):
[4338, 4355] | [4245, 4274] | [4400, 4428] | -0.141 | 5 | 6.54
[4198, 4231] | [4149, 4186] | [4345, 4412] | 0.261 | 5.21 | 6.52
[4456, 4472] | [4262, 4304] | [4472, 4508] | 0.054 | 5.01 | 8.27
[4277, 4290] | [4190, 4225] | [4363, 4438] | 0.086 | 5.07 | 6.6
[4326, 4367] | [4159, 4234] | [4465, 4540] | -0.056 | 4.74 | 8.14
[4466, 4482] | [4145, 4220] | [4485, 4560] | -0.045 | 5.19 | 8.27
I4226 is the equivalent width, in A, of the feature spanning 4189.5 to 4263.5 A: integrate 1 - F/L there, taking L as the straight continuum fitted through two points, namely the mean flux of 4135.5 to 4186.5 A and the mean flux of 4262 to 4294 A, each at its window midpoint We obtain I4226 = 4.0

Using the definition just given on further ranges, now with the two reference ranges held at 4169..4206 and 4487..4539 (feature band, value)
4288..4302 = 2.9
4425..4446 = 0.8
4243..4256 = 1.2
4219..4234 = 6.5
